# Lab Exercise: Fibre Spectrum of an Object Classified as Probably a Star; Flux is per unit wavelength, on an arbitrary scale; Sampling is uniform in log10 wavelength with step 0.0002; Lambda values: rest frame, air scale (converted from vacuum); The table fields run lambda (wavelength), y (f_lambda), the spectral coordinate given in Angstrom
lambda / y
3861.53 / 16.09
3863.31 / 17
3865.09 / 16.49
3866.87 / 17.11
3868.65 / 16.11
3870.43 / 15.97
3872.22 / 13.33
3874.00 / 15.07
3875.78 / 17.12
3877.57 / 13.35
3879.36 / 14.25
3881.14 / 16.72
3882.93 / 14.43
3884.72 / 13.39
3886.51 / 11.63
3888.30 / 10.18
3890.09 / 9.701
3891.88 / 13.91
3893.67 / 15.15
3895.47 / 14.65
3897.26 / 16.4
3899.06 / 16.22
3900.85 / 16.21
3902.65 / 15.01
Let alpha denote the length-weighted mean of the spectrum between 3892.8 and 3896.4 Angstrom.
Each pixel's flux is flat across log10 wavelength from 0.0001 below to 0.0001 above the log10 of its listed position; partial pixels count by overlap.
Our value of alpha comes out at 14.9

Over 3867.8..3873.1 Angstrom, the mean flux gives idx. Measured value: 15.1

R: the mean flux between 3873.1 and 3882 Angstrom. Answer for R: 15.3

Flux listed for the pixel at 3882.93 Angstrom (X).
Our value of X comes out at 14.43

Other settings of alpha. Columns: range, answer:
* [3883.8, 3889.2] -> 11.7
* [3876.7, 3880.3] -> 13.9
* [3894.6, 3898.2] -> 15.5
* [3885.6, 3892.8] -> 11.4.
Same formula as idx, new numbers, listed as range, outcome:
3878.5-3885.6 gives 14.7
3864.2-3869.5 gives 16.6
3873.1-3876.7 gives 16.1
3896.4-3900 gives 16.3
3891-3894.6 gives 14.5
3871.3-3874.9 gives 14.2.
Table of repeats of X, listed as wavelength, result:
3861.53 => 16.09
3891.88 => 13.91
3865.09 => 16.49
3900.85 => 16.21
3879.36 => 14.25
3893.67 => 15.15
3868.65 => 16.11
